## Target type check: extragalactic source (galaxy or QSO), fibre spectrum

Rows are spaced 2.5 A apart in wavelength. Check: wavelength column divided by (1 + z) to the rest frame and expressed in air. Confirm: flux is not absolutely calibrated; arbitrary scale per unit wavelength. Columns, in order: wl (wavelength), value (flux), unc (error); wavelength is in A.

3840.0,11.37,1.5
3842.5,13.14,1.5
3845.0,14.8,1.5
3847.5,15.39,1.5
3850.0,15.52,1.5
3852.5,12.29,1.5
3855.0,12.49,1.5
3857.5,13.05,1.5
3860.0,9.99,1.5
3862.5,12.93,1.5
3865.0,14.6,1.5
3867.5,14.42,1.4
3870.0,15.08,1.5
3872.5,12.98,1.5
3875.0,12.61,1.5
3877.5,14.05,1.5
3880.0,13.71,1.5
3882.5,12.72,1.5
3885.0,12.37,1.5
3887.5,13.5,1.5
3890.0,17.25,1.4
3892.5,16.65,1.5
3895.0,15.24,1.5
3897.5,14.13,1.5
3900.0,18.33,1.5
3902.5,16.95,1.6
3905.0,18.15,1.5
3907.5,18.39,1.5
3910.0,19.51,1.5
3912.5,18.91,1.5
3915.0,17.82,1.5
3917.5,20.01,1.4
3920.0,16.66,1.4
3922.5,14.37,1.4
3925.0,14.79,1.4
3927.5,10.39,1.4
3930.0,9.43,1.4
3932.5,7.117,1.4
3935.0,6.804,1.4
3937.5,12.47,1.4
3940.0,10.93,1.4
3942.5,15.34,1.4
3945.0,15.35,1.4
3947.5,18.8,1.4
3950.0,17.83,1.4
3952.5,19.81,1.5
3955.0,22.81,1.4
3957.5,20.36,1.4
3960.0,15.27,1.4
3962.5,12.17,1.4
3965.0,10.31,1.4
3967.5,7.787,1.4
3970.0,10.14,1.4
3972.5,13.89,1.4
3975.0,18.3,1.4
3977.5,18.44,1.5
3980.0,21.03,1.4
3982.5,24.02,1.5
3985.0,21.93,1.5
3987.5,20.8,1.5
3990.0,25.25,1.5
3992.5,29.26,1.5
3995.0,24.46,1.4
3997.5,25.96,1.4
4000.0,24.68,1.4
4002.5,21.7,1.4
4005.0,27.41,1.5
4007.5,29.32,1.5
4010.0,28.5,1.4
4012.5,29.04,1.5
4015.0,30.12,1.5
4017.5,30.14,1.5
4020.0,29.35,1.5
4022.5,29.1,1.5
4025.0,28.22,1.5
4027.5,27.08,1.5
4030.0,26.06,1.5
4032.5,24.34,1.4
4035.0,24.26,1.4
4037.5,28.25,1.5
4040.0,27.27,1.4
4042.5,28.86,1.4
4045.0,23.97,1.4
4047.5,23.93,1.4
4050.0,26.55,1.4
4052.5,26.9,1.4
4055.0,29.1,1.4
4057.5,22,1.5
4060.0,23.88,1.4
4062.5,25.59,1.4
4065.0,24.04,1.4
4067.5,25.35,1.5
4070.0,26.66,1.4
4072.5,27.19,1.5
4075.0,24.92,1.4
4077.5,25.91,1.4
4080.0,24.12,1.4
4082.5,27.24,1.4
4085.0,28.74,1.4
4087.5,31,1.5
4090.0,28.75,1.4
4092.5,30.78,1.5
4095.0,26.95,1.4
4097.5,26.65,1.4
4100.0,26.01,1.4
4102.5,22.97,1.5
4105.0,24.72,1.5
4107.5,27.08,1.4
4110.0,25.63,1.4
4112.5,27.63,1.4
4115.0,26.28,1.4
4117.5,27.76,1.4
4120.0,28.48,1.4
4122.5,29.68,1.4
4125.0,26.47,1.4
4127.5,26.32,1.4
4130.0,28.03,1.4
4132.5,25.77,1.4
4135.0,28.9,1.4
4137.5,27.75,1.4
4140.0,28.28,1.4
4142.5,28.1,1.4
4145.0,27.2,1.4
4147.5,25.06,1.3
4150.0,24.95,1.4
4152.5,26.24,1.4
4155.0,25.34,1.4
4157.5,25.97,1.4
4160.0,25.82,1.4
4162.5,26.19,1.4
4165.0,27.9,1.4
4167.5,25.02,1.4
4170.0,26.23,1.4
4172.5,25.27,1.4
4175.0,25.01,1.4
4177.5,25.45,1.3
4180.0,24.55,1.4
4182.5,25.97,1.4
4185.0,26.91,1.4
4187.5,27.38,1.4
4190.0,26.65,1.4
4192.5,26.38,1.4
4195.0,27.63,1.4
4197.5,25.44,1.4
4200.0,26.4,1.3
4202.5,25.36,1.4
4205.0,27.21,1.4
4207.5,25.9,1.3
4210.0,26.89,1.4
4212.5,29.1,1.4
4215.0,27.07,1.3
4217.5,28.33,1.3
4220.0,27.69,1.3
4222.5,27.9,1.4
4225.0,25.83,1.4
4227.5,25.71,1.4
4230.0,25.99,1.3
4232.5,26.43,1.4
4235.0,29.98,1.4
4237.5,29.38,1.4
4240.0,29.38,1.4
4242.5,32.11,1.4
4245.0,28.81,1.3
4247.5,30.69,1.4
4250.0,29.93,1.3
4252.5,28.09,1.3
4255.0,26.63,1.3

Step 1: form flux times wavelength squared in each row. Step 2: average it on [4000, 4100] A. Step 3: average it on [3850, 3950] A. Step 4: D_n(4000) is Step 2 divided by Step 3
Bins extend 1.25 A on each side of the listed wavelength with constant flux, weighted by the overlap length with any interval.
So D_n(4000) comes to 2.0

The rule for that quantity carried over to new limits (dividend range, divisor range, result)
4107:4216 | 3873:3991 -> 1.89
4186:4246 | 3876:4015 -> 1.76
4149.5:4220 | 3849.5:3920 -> 2.01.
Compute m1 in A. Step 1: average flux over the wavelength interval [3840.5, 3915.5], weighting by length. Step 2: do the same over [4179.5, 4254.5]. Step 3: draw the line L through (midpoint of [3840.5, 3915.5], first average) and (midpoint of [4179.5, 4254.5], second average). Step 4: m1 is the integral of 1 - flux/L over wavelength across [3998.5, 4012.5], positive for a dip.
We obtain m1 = -4.95 A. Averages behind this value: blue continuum 14.8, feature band 26.6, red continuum 27.5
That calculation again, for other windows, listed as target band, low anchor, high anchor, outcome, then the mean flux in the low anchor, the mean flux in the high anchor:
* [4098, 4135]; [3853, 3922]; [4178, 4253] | -4.5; 15.2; 27.5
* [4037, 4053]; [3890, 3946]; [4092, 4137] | -2.6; 14.9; 27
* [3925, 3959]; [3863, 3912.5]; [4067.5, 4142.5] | 7.4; 15.4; 27.1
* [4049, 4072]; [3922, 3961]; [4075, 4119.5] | -1.6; 14.5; 26.9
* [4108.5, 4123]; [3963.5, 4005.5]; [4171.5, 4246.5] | -1.9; 20.1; 27.1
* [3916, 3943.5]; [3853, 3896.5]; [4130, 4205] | 5.9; 13.7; 26.4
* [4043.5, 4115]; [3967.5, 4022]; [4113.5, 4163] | -1.8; 23.7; 26.9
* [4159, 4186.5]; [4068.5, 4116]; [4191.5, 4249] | 1.5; 26.8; 27.7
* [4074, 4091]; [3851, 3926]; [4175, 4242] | -3.8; 15.1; 27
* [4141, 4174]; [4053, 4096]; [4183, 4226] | 0.9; 26.6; 26.9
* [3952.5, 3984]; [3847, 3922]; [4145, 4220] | 3.3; 15.2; 26.3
